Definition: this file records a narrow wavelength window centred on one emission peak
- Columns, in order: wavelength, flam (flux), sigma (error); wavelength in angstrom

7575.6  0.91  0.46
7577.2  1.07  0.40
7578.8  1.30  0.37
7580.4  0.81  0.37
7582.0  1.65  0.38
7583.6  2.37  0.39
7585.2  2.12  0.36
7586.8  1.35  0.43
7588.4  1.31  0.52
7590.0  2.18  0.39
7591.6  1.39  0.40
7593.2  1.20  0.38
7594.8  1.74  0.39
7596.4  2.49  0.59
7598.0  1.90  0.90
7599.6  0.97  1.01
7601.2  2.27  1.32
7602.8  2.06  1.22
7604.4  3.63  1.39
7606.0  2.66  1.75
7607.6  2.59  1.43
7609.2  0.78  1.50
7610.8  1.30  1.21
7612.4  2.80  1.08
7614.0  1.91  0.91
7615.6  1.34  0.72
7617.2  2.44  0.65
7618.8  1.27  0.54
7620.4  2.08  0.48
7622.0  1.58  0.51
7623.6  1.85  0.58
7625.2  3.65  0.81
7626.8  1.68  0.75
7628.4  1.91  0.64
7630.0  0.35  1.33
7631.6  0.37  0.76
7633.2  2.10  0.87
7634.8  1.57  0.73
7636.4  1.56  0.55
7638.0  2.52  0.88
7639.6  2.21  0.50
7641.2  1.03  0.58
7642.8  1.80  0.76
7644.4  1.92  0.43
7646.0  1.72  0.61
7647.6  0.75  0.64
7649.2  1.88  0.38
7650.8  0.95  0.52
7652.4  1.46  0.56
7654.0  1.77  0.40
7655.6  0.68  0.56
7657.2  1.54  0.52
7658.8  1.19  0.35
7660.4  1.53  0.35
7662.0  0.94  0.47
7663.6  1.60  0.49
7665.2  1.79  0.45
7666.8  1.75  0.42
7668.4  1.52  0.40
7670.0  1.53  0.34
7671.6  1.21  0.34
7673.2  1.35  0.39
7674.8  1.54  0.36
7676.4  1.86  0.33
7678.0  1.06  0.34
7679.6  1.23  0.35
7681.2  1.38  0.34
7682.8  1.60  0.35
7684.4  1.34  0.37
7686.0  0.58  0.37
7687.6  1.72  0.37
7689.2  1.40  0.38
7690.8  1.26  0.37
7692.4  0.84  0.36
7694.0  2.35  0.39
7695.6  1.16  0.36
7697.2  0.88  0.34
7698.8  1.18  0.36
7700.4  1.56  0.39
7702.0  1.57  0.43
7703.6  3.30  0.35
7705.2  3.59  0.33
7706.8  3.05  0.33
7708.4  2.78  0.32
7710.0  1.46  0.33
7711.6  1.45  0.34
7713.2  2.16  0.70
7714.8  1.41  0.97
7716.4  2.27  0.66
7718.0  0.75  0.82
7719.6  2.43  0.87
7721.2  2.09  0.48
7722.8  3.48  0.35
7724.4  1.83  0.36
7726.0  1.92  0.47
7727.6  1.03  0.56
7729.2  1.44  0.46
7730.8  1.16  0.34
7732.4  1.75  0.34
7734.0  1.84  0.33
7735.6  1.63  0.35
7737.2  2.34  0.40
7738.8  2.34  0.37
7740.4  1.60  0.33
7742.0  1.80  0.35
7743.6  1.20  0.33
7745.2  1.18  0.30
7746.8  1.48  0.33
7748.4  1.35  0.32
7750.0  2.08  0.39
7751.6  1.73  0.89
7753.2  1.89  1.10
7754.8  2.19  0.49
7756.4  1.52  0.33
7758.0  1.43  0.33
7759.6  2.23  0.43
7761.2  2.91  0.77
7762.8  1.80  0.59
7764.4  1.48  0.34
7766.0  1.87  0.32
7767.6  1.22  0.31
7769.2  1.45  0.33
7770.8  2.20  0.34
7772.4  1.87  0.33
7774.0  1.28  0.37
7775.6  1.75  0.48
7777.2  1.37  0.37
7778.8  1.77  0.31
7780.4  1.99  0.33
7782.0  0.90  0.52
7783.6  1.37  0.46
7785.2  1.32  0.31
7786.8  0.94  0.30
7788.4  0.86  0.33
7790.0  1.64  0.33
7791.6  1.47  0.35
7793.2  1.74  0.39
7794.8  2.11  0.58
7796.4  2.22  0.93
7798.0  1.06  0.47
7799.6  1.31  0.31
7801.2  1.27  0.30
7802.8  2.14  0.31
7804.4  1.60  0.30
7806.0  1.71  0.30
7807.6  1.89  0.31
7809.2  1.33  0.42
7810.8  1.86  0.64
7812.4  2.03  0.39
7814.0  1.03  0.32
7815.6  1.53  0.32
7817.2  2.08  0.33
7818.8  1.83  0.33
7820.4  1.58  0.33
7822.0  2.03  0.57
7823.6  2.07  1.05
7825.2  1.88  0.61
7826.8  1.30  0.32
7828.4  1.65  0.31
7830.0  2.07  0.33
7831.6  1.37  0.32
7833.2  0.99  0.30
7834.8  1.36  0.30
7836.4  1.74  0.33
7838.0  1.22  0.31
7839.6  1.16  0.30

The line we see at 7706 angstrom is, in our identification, [S II] 6716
